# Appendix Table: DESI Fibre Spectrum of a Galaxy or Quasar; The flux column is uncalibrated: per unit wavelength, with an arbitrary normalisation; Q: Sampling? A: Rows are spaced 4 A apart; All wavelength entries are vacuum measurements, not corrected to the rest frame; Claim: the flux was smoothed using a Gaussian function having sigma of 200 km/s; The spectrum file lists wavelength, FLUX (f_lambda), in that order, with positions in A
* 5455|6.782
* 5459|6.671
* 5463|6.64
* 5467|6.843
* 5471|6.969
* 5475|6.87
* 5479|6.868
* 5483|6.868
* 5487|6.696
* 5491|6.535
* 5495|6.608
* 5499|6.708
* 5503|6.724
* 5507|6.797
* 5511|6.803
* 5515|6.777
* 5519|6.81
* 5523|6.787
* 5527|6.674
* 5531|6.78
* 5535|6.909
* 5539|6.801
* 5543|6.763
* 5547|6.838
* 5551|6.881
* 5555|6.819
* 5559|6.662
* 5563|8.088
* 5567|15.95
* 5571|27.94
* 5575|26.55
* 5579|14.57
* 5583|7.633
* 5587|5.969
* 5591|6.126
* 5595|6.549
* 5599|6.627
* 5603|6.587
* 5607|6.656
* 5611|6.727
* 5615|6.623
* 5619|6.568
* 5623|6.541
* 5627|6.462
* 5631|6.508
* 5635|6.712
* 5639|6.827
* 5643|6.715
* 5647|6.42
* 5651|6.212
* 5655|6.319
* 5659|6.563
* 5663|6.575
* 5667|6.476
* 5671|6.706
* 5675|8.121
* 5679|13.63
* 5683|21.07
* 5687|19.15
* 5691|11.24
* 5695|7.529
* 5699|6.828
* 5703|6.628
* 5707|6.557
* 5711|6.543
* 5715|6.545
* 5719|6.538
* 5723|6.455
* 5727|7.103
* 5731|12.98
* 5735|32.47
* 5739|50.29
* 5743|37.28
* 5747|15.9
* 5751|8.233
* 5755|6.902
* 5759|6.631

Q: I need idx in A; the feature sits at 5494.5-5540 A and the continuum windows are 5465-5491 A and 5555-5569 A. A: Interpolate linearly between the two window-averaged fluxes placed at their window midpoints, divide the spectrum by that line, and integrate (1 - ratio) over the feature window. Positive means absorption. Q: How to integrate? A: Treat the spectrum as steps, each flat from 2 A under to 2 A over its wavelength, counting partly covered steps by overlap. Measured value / 7.79 A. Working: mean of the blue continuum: 6.83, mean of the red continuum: 9.75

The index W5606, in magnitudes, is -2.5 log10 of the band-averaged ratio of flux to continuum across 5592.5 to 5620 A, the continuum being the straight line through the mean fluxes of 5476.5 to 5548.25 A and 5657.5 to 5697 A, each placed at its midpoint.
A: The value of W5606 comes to 0.34 mag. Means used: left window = 6.76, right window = 10.8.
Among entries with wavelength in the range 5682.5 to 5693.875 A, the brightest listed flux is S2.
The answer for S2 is 21.07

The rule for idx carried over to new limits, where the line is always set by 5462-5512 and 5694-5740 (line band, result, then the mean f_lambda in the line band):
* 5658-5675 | 6.7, 6.76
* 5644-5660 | 6.5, 6.39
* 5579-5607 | 6.5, 7.16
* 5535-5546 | 1.7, 6.81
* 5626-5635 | 3.3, 6.54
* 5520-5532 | 1.5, 6.75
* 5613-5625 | 4.1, 6.58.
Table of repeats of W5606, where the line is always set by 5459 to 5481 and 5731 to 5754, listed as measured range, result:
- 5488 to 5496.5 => 0.27 mag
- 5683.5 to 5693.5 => 0.39 mag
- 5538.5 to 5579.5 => 0.11 mag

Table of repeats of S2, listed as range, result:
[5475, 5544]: 6.909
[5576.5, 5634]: 14.57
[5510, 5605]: 27.94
